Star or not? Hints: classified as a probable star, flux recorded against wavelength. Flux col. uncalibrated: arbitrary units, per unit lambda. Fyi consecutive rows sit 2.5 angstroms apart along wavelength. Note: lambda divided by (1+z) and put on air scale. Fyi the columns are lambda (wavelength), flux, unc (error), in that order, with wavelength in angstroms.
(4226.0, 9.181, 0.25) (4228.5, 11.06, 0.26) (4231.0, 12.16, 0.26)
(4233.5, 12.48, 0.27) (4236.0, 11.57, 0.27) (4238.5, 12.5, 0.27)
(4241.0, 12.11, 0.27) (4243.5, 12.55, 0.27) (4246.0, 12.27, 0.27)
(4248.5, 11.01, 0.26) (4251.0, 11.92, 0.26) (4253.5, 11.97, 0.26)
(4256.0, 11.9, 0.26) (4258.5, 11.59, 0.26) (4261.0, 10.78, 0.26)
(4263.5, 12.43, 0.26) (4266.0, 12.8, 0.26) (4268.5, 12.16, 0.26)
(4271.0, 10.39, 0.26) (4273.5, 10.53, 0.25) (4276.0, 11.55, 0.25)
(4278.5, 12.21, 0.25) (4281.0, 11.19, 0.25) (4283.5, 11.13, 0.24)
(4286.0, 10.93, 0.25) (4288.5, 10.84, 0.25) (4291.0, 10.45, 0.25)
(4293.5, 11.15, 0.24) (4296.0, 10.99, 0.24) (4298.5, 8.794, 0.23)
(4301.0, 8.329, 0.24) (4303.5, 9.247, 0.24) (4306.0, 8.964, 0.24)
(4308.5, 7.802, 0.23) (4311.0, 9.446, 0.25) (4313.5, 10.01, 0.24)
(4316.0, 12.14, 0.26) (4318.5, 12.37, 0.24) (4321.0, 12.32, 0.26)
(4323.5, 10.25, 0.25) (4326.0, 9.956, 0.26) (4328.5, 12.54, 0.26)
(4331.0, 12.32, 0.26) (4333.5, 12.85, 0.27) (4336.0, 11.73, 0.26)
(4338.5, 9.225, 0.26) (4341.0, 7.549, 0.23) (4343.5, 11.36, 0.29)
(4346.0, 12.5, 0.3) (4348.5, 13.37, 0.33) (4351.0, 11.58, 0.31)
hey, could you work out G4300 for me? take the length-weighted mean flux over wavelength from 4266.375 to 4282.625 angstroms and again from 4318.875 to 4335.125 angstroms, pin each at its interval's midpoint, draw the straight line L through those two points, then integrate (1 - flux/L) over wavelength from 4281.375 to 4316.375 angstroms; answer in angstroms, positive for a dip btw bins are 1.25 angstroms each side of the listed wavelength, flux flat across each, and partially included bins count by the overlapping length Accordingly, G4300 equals 4.8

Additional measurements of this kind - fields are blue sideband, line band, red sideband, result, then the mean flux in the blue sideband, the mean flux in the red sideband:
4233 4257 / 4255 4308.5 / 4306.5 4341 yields 3.17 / 12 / 10.8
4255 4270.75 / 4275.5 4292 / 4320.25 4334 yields 0.83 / 11.8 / 11.6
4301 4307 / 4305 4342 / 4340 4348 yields -3.01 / 8.95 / 10.8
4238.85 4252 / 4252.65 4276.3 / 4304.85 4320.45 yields -0.21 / 12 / 10.2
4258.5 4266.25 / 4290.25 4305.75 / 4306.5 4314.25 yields 0.01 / 11.8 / 9.01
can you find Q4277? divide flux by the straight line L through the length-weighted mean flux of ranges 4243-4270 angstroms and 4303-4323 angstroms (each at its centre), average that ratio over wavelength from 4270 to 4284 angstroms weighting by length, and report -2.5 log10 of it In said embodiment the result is 0.01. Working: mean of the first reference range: 11.9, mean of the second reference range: 10.3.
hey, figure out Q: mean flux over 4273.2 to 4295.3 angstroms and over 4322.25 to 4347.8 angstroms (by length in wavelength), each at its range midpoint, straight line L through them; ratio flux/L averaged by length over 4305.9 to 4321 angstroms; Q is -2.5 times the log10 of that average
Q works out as 0.07 mag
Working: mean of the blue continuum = 11.1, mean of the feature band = 10.4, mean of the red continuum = 11.1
